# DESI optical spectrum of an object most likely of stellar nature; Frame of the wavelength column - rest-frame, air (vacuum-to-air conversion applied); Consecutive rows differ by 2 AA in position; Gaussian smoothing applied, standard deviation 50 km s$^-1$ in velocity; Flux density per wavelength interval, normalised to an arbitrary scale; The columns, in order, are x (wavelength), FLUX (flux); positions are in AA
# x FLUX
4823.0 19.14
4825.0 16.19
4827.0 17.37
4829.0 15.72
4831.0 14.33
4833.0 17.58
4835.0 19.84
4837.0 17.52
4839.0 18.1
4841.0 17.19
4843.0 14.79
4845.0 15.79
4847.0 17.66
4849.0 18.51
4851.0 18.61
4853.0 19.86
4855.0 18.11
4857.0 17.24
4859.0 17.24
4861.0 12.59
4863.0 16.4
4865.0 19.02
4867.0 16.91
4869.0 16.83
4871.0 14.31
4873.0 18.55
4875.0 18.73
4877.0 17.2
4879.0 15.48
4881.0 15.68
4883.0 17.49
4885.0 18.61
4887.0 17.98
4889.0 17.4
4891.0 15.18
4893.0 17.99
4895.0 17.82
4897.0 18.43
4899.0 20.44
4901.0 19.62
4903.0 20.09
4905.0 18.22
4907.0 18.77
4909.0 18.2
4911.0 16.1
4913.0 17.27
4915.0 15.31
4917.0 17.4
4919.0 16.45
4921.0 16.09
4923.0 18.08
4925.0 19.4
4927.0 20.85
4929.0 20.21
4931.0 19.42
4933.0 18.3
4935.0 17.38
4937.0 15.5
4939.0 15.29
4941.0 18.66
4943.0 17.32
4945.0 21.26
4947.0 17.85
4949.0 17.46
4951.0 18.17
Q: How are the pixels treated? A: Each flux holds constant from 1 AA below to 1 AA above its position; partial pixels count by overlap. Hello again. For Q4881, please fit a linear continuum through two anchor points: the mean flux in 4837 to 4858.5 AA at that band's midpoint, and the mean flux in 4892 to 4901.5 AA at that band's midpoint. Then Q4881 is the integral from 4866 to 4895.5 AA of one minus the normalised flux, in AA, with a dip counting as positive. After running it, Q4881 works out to 2.2 AA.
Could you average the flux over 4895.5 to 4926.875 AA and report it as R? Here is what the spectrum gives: 18.1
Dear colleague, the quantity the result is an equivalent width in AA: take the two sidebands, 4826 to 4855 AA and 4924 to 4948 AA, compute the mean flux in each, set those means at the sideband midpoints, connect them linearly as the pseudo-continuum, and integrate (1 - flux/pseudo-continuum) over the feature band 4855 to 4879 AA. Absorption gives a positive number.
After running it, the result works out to 1.2 AA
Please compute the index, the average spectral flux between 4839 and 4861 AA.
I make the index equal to 17.3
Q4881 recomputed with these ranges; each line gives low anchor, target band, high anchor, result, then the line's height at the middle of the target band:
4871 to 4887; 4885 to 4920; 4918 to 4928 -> -0.19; 17.7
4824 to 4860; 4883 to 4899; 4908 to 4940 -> -0.30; 17.5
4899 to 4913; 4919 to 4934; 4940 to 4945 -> -0.11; 18.6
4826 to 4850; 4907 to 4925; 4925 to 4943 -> 0.89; 18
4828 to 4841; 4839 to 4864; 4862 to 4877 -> 0.25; 17.2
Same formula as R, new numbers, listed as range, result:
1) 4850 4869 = 17.3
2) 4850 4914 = 17.6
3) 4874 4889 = 17.3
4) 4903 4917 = 17.5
